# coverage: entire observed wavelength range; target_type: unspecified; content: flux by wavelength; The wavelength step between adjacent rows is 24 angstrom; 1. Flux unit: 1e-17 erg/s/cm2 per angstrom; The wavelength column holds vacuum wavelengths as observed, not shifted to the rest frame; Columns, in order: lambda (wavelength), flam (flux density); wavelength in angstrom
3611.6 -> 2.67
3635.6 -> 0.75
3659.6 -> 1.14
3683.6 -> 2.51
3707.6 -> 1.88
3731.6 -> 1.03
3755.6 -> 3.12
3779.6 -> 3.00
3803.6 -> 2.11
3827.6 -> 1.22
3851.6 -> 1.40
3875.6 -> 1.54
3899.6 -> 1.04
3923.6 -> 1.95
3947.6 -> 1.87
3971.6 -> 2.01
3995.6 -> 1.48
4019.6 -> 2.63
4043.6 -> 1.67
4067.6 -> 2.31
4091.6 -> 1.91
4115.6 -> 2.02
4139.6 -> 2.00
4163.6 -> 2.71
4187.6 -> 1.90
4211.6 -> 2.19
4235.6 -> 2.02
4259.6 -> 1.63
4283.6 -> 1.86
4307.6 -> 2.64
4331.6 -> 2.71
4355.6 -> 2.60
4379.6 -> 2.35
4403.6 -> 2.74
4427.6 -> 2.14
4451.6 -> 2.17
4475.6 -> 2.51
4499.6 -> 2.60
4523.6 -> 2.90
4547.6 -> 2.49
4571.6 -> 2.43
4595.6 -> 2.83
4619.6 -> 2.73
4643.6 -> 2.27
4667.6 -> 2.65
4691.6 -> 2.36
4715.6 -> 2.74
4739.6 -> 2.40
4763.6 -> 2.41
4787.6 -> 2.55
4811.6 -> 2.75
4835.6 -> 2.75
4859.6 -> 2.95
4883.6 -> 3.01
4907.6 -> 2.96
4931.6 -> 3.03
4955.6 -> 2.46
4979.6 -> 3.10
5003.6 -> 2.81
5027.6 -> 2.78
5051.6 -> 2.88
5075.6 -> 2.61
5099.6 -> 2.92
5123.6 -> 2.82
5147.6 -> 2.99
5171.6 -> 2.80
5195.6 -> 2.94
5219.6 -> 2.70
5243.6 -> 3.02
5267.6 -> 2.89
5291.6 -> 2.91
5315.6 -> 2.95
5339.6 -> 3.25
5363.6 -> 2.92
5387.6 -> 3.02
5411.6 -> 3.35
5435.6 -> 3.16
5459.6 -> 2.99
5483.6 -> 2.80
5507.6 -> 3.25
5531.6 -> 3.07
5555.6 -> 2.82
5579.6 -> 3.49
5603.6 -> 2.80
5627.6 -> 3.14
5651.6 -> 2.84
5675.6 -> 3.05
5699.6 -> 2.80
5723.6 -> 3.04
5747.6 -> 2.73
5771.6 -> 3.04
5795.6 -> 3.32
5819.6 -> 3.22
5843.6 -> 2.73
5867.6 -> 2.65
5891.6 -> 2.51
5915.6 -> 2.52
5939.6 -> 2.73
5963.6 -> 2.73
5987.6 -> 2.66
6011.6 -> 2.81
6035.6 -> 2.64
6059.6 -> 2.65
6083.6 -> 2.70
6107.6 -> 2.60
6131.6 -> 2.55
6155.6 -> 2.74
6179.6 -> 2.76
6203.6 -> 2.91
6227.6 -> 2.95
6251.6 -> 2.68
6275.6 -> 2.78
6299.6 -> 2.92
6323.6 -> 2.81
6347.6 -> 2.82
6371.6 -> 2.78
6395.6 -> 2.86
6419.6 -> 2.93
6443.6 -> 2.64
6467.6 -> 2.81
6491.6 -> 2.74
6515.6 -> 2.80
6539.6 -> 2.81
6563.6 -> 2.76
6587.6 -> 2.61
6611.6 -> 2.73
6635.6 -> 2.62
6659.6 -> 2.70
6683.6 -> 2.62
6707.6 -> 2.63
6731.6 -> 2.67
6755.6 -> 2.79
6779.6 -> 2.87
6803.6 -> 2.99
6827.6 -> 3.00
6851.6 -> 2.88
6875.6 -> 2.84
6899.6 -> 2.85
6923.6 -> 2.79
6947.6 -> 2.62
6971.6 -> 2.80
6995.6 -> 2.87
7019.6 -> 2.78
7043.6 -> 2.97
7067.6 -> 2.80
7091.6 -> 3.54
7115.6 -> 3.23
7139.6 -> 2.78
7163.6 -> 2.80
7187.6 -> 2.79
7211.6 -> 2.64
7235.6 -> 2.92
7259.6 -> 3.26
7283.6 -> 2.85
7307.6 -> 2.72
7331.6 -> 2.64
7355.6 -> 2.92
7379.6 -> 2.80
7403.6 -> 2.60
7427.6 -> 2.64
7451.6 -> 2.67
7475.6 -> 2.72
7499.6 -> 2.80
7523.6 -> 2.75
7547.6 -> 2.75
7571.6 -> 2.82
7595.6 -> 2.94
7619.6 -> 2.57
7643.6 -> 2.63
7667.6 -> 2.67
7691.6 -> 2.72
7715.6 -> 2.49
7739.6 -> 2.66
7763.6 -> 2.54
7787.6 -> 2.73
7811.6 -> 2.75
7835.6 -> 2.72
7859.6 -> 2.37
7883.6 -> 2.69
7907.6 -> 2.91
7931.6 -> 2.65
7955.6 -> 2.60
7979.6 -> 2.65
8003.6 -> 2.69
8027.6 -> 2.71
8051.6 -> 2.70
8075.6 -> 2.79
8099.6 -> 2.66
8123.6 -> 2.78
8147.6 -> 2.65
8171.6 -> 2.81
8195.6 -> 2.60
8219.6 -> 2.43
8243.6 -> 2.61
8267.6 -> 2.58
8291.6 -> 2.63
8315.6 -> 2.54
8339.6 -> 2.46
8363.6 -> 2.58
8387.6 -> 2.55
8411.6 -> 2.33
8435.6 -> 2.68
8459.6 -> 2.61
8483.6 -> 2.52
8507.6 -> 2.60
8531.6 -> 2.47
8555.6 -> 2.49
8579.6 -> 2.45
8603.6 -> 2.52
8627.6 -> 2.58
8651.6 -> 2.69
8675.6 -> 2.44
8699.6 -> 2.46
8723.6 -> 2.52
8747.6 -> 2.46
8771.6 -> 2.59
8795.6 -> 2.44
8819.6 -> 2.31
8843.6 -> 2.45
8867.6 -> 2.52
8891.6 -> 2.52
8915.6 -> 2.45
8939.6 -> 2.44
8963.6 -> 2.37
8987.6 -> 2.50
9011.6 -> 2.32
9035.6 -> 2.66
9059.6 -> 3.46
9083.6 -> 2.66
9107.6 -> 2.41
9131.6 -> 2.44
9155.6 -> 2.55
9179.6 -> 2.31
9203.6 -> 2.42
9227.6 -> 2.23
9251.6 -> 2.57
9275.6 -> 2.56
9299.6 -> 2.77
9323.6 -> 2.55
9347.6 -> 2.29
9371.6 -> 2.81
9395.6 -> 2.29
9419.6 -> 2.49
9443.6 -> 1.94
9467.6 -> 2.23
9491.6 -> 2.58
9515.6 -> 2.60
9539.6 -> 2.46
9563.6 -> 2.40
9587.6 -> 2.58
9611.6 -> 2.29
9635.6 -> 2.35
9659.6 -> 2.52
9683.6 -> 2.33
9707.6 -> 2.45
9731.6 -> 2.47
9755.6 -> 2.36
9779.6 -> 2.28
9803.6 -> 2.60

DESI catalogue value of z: 0.08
